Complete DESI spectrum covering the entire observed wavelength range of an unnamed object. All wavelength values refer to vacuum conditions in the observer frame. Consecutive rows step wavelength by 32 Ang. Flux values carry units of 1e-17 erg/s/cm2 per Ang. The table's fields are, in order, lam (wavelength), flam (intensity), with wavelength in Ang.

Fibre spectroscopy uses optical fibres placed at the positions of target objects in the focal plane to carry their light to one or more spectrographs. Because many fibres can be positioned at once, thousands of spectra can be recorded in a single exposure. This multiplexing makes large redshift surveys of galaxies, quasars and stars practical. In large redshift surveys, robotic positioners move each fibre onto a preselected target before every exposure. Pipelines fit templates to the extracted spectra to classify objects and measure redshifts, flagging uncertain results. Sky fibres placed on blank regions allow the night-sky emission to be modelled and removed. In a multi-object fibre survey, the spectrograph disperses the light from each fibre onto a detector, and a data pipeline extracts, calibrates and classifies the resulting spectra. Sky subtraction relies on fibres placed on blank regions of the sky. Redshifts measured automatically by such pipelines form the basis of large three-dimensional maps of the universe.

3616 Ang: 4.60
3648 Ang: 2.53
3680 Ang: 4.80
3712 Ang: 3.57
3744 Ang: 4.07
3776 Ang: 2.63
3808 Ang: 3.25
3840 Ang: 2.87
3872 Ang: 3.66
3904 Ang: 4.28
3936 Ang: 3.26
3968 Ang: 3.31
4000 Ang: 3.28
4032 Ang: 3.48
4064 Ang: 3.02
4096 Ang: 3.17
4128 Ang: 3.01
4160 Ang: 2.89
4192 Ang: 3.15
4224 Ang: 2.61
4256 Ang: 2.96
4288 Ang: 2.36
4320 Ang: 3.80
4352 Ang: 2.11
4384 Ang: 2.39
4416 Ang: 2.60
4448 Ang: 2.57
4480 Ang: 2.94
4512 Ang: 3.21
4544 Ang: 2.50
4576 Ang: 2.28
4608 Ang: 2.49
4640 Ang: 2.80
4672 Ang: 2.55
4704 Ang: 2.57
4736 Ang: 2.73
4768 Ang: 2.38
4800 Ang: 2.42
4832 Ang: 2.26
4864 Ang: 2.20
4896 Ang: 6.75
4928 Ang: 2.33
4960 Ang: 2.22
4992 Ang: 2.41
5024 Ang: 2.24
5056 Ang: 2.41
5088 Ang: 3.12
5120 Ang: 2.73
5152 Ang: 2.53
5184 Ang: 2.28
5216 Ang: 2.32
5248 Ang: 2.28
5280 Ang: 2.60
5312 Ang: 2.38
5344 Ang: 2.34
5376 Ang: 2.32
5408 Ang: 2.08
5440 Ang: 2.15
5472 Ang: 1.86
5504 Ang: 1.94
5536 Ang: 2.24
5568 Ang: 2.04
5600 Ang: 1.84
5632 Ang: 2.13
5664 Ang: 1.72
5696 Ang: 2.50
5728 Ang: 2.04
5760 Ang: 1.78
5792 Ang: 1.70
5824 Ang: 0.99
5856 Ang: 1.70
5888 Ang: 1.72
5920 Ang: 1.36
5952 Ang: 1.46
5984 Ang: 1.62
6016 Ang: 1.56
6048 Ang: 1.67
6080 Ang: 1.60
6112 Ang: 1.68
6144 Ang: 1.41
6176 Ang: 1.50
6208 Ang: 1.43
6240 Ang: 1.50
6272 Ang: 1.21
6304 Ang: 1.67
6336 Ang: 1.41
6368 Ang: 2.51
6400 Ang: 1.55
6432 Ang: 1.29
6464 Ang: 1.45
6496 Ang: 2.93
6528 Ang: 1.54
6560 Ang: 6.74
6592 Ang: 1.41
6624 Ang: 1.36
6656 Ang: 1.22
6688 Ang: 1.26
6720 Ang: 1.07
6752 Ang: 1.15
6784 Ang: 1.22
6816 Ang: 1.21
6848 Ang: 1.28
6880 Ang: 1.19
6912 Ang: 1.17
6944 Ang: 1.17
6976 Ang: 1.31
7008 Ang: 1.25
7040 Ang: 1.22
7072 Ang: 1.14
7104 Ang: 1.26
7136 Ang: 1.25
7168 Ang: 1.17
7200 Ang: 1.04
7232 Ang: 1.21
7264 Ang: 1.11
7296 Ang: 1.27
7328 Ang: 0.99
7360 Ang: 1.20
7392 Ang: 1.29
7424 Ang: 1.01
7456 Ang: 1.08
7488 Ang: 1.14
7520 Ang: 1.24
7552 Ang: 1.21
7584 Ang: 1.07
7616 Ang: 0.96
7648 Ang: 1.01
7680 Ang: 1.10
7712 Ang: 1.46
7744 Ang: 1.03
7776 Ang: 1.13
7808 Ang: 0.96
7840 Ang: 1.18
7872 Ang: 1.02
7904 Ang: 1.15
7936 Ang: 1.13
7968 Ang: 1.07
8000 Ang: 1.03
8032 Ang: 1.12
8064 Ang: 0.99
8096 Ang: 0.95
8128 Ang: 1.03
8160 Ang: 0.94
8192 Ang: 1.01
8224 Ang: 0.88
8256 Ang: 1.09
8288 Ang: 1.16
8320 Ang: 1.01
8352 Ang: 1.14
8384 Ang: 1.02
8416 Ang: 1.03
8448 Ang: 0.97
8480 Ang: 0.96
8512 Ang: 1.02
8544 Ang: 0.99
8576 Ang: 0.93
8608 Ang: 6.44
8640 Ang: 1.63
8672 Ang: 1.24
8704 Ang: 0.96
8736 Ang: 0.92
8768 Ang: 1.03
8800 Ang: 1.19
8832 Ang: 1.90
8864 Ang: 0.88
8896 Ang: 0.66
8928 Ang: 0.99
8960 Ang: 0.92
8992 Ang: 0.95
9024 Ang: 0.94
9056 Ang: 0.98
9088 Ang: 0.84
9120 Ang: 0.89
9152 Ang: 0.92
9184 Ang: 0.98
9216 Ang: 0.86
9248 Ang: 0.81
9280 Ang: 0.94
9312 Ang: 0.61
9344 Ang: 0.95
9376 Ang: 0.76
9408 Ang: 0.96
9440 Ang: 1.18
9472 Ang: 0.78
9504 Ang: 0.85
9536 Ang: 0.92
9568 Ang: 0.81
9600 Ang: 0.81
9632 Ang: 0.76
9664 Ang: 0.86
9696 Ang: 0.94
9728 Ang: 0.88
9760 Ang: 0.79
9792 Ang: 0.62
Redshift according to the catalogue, 0.312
